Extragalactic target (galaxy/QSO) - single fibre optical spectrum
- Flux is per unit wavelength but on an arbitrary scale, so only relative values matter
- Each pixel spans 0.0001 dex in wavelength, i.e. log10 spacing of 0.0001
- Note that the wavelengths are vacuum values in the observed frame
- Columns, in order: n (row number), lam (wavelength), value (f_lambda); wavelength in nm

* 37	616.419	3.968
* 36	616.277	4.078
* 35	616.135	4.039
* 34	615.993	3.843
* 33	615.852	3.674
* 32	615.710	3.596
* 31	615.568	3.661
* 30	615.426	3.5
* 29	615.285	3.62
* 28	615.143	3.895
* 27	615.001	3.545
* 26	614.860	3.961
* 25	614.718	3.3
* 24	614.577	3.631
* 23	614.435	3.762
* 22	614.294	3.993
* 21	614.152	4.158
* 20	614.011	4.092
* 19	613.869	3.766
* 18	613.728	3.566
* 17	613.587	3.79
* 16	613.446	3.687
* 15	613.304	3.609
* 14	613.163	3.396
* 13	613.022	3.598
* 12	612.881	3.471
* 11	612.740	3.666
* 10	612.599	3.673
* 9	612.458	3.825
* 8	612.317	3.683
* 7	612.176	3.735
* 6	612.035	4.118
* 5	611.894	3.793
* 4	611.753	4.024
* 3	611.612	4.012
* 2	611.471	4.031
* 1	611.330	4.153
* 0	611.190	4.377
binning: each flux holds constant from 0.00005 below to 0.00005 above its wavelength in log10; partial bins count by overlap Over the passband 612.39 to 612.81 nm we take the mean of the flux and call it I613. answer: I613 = 3.72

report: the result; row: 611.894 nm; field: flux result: 3.793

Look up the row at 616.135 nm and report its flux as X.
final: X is 4.039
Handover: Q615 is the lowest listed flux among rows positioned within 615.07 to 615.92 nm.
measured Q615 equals 3.5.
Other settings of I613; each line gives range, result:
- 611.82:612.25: 3.88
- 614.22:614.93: 3.73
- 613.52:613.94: 3.71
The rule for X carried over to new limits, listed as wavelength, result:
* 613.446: 3.687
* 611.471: 4.031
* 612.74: 3.666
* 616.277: 4.078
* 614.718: 3.3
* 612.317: 3.683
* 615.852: 3.674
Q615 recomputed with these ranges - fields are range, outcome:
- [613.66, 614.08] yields 3.566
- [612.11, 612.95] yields 3.471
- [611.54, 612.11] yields 3.793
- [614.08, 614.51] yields 3.762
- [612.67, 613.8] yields 3.396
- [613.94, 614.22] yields 4.092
